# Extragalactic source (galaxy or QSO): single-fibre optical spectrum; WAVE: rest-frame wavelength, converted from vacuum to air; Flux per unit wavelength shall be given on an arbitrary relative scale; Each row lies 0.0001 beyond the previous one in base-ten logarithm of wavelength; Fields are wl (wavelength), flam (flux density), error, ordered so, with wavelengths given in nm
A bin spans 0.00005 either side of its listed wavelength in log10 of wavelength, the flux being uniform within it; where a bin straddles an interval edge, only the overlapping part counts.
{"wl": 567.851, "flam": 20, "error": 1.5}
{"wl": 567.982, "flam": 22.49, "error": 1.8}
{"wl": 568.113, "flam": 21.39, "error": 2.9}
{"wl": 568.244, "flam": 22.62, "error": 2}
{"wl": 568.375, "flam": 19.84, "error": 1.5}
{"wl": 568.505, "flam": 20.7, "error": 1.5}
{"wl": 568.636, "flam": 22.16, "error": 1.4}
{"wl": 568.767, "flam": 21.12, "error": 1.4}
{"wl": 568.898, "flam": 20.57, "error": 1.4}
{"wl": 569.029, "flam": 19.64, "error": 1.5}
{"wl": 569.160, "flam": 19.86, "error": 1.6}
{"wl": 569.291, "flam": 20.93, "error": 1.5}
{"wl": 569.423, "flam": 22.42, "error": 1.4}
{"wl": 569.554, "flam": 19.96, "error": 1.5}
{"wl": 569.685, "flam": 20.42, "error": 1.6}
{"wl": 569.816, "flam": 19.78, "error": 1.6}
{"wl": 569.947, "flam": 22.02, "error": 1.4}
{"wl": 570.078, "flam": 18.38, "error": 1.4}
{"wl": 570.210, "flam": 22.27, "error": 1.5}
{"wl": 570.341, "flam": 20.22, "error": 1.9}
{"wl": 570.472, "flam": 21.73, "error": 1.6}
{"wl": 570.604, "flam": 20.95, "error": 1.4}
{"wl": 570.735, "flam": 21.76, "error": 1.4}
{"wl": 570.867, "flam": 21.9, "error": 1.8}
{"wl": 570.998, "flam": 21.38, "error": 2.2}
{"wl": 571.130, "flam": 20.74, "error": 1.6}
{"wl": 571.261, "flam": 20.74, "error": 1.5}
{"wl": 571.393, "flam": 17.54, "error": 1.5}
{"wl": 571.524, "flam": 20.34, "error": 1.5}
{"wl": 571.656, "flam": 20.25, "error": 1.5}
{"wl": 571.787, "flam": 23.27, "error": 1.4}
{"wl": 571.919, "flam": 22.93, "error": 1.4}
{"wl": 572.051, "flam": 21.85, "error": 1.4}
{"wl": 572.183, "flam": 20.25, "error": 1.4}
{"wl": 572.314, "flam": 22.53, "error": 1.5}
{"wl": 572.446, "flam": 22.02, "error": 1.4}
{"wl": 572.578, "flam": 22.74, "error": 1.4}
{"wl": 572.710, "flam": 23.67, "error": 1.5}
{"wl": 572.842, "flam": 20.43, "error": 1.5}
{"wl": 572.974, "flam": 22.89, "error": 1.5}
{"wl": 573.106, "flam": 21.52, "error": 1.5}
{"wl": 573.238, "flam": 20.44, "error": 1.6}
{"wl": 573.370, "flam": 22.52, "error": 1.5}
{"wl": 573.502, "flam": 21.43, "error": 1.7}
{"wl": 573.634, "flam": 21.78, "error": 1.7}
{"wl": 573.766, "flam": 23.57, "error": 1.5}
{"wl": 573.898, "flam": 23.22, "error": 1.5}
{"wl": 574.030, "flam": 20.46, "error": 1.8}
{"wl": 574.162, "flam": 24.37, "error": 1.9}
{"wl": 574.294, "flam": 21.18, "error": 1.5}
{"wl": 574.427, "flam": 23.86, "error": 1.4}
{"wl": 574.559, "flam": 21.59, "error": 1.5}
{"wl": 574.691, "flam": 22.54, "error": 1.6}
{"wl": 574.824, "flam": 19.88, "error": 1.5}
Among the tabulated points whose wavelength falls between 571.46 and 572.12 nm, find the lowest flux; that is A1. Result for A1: 20.25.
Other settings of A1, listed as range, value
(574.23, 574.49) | 21.18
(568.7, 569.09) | 19.64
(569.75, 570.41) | 18.38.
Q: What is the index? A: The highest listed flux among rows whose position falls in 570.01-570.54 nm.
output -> 22.27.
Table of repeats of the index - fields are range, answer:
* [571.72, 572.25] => 23.27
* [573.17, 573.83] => 23.57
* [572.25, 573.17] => 23.67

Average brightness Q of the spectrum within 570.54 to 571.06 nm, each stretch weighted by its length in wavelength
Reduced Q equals 21.5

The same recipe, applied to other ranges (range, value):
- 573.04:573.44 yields 21.5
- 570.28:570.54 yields 21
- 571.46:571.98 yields 21.7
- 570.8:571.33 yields 21.1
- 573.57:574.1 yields 22.3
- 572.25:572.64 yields 22.4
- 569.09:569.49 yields 21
